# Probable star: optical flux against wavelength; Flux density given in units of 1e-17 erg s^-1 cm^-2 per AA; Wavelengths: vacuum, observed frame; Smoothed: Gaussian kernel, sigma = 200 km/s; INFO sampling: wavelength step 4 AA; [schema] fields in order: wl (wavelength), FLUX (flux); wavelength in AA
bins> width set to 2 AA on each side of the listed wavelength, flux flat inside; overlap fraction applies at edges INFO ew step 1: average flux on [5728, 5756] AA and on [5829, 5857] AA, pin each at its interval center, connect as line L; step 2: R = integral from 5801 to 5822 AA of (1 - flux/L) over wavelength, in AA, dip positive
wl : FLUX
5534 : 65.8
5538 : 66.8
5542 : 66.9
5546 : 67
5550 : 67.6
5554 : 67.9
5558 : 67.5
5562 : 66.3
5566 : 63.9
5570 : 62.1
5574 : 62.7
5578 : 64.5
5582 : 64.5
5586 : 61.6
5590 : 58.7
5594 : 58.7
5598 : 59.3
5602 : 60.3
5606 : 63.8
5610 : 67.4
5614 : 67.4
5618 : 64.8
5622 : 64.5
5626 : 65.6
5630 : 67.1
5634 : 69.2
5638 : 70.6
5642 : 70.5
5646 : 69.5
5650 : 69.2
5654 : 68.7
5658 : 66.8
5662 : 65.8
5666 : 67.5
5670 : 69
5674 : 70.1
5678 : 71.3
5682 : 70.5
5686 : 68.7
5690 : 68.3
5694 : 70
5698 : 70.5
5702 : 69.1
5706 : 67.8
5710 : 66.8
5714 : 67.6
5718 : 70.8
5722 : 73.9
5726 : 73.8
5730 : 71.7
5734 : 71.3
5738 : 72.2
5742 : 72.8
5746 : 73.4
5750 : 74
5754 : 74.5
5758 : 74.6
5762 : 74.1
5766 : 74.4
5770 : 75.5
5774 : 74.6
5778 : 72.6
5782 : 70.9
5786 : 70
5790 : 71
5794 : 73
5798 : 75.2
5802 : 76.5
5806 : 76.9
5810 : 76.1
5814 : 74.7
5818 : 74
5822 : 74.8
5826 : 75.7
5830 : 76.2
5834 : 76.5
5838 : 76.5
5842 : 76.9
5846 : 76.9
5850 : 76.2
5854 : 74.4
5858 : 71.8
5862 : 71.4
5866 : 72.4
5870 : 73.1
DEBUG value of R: -0.13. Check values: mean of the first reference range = 72.8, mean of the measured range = 75.5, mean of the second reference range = 76.1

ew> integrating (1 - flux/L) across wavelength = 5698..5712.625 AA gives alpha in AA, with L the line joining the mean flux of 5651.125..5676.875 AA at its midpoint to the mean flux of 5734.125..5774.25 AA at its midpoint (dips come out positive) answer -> 0.5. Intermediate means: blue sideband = 68.1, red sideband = 73.9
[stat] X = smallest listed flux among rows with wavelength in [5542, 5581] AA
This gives 62.1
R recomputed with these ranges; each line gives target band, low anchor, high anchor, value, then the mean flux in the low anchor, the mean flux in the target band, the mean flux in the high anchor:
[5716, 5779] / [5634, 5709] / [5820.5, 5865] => -1.43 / 69.1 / 73.4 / 75.2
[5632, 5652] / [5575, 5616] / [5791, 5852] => -1.38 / 62.6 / 69.8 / 75.7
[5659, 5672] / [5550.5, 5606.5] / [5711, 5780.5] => 0.16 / 63.1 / 67.4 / 72.9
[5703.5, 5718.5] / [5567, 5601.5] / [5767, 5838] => 0.22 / 61.5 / 68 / 74.4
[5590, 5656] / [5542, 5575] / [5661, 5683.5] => 1.85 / 65.8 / 65.8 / 69.1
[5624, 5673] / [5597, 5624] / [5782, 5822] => -1.68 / 64.1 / 68.3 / 74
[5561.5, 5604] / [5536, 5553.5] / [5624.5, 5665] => 3.57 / 67.1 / 61.9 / 68.3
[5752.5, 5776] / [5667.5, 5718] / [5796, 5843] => -0.55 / 69.2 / 74.6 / 75.8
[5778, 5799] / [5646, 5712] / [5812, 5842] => 0.54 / 68.8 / 71.9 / 75.6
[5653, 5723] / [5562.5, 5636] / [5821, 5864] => -1.12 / 63.7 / 69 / 75.2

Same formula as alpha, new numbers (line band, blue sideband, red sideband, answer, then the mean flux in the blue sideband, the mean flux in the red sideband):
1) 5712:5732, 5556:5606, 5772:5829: -0.5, 62.6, 74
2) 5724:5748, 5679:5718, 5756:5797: -0.5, 69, 73.1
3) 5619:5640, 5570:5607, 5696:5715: -1.1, 61.5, 68.4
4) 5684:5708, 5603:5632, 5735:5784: 0.3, 65.6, 73.6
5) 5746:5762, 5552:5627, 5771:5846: -0.5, 63.7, 74.6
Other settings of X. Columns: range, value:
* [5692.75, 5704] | 69.1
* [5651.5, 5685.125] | 65.8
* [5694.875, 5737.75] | 66.8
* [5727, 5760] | 71.3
